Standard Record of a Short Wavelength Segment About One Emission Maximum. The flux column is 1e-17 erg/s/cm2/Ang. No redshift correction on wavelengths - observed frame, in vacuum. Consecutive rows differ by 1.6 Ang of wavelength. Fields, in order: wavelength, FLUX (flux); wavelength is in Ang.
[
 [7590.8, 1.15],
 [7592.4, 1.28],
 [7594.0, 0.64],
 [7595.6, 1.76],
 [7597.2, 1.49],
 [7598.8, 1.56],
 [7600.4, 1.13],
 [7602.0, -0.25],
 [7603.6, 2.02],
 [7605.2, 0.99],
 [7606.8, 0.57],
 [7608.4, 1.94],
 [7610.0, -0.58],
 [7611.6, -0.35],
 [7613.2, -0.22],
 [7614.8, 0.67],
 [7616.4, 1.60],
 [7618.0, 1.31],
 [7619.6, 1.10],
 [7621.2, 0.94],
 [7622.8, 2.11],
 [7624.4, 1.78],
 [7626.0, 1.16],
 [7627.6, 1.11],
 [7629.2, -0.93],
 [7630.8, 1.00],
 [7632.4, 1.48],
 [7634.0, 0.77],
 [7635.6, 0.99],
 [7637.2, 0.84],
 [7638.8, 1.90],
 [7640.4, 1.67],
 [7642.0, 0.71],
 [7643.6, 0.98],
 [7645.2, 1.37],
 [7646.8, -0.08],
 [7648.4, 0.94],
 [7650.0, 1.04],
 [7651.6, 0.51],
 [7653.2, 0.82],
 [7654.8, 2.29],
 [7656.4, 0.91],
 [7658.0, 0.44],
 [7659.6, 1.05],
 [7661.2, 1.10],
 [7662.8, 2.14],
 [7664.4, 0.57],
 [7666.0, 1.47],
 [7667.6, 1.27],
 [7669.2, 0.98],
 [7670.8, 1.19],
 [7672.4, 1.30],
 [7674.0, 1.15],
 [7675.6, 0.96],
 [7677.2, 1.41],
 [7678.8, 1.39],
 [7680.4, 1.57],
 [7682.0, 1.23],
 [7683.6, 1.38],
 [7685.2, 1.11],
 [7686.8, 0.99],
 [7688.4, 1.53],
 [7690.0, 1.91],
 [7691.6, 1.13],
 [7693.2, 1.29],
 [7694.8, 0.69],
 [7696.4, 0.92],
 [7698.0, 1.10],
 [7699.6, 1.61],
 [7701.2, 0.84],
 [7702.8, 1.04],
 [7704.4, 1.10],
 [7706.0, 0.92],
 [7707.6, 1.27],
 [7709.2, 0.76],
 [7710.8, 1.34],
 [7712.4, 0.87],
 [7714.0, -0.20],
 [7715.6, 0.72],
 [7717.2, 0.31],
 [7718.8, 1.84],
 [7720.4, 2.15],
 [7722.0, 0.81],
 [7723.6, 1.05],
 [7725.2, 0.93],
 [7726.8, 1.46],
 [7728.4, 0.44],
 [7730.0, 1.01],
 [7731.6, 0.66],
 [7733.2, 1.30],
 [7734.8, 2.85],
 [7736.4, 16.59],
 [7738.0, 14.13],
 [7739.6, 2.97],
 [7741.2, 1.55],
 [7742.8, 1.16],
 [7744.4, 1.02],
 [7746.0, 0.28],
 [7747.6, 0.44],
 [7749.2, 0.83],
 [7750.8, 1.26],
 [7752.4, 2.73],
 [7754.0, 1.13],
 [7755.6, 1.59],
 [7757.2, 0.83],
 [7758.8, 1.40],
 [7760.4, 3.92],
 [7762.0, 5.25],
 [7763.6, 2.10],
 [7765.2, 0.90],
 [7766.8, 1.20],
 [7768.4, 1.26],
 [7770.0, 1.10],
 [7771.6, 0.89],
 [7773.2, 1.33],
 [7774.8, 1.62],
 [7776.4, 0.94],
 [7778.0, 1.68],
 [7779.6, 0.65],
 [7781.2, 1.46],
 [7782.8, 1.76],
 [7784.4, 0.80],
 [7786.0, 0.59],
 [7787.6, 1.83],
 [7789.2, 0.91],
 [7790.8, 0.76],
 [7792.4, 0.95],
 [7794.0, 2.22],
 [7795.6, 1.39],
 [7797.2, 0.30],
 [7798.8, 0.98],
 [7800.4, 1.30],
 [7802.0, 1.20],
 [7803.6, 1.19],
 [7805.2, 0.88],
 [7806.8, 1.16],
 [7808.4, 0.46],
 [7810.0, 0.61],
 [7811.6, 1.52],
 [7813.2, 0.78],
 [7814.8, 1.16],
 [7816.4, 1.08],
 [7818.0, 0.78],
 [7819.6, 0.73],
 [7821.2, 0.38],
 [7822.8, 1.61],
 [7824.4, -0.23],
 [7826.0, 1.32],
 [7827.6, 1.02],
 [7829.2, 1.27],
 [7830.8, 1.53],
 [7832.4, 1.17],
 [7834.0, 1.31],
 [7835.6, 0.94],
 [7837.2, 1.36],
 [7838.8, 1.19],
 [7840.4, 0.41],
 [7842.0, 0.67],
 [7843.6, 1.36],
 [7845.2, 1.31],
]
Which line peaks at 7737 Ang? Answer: H-alpha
